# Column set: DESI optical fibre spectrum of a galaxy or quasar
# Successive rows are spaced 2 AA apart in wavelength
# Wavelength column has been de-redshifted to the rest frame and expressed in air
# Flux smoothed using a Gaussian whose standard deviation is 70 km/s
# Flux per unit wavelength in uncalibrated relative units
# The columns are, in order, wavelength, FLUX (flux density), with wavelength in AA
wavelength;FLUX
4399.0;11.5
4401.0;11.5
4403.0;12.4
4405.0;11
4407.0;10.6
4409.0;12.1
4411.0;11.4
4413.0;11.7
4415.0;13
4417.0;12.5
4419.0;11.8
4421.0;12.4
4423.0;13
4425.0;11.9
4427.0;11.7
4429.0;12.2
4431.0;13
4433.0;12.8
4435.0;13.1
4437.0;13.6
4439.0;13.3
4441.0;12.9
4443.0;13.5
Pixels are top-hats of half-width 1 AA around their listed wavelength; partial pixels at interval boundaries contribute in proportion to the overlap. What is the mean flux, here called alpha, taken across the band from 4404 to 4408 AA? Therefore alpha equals 10.8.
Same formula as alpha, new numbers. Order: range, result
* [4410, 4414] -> 11.6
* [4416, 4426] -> 12.3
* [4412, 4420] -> 12.2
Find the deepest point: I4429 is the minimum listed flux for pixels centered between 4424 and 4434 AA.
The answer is 11.7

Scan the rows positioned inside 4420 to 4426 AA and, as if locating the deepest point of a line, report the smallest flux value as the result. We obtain 11.9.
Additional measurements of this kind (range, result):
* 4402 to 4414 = 10.6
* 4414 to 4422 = 11.8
